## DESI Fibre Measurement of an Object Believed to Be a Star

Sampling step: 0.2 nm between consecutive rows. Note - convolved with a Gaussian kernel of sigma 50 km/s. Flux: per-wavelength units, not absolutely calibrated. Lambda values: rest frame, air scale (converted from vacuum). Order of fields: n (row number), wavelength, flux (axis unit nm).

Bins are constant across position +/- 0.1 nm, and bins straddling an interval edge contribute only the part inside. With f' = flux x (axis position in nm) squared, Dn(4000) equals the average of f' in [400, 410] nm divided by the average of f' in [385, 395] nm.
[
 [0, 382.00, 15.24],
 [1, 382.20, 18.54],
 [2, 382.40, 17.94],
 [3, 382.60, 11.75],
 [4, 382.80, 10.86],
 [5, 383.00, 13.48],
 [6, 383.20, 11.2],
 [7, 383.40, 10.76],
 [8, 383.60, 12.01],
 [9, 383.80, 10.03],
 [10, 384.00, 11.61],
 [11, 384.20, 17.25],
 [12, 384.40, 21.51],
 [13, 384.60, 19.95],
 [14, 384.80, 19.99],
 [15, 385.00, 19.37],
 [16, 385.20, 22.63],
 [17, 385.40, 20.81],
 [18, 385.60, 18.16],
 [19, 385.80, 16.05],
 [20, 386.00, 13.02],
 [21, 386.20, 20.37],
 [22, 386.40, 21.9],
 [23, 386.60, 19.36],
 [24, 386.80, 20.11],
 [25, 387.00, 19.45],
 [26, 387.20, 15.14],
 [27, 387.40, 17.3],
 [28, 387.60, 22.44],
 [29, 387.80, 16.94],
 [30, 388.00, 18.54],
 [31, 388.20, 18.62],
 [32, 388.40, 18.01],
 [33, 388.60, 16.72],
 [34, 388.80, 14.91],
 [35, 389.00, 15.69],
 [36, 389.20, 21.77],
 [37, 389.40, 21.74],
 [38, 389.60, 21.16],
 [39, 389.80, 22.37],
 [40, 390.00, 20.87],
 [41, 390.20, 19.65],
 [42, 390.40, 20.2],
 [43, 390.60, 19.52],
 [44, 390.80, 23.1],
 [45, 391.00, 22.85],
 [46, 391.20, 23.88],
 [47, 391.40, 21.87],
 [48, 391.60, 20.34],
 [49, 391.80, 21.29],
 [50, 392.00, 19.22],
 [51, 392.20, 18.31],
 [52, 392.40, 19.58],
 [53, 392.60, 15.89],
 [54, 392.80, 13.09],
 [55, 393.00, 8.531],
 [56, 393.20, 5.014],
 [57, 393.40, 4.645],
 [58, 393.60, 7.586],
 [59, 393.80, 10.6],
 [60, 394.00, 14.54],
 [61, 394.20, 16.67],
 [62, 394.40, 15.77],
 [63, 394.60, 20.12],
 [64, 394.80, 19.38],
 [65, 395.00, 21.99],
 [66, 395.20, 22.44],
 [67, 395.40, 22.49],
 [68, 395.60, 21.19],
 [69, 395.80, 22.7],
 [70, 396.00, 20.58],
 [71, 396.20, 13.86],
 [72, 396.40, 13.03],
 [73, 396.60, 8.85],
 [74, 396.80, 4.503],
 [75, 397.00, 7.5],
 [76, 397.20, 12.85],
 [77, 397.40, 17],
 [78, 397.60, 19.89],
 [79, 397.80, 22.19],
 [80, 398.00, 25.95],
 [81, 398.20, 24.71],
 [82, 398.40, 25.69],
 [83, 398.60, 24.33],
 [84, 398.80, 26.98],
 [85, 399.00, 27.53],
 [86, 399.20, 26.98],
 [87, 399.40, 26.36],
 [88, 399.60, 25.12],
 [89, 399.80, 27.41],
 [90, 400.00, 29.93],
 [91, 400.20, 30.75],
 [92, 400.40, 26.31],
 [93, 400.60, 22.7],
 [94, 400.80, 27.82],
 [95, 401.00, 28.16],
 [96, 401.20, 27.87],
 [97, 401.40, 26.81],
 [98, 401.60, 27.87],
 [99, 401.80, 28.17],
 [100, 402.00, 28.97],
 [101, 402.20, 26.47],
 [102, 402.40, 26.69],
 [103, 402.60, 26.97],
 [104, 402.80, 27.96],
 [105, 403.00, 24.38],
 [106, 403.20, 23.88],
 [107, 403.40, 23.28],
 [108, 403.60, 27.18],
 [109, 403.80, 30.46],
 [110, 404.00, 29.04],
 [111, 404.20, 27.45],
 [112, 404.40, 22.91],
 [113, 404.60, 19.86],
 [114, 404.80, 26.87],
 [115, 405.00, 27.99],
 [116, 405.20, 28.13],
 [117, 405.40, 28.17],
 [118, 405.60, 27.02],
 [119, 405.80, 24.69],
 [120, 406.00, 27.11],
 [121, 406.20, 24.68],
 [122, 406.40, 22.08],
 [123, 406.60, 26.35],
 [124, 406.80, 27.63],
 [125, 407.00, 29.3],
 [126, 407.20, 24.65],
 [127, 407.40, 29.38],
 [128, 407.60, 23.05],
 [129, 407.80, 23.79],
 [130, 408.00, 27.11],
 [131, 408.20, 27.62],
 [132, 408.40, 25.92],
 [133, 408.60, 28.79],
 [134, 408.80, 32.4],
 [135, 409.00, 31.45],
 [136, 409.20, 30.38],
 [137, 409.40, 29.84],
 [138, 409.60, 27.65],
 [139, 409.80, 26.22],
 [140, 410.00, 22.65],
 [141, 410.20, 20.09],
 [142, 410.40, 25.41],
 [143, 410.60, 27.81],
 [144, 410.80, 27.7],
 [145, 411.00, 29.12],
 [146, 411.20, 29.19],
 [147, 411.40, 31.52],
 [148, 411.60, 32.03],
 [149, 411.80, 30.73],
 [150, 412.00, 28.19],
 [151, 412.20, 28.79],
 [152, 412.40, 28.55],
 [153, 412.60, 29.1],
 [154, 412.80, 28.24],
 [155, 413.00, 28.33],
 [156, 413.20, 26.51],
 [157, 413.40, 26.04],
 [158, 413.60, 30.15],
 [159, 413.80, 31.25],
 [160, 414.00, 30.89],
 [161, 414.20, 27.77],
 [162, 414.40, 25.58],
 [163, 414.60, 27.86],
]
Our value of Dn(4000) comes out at 1.62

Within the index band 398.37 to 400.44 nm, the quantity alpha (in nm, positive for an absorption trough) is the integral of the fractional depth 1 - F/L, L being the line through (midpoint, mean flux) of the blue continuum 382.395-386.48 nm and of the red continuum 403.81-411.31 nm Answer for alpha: -0.36 nm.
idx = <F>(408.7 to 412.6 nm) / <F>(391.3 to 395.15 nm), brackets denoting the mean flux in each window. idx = 1.82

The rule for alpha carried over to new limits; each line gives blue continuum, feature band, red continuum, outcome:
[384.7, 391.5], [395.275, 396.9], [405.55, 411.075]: 0.46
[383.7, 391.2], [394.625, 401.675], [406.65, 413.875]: 0.32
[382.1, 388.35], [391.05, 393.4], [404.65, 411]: 0.39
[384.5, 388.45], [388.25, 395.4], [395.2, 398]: -0.04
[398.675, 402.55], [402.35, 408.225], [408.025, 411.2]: 0.27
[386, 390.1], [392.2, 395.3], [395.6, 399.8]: 0.81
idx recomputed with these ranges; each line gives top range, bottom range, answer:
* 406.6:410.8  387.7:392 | 1.35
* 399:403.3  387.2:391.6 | 1.36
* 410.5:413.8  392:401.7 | 1.46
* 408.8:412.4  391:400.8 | 1.47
